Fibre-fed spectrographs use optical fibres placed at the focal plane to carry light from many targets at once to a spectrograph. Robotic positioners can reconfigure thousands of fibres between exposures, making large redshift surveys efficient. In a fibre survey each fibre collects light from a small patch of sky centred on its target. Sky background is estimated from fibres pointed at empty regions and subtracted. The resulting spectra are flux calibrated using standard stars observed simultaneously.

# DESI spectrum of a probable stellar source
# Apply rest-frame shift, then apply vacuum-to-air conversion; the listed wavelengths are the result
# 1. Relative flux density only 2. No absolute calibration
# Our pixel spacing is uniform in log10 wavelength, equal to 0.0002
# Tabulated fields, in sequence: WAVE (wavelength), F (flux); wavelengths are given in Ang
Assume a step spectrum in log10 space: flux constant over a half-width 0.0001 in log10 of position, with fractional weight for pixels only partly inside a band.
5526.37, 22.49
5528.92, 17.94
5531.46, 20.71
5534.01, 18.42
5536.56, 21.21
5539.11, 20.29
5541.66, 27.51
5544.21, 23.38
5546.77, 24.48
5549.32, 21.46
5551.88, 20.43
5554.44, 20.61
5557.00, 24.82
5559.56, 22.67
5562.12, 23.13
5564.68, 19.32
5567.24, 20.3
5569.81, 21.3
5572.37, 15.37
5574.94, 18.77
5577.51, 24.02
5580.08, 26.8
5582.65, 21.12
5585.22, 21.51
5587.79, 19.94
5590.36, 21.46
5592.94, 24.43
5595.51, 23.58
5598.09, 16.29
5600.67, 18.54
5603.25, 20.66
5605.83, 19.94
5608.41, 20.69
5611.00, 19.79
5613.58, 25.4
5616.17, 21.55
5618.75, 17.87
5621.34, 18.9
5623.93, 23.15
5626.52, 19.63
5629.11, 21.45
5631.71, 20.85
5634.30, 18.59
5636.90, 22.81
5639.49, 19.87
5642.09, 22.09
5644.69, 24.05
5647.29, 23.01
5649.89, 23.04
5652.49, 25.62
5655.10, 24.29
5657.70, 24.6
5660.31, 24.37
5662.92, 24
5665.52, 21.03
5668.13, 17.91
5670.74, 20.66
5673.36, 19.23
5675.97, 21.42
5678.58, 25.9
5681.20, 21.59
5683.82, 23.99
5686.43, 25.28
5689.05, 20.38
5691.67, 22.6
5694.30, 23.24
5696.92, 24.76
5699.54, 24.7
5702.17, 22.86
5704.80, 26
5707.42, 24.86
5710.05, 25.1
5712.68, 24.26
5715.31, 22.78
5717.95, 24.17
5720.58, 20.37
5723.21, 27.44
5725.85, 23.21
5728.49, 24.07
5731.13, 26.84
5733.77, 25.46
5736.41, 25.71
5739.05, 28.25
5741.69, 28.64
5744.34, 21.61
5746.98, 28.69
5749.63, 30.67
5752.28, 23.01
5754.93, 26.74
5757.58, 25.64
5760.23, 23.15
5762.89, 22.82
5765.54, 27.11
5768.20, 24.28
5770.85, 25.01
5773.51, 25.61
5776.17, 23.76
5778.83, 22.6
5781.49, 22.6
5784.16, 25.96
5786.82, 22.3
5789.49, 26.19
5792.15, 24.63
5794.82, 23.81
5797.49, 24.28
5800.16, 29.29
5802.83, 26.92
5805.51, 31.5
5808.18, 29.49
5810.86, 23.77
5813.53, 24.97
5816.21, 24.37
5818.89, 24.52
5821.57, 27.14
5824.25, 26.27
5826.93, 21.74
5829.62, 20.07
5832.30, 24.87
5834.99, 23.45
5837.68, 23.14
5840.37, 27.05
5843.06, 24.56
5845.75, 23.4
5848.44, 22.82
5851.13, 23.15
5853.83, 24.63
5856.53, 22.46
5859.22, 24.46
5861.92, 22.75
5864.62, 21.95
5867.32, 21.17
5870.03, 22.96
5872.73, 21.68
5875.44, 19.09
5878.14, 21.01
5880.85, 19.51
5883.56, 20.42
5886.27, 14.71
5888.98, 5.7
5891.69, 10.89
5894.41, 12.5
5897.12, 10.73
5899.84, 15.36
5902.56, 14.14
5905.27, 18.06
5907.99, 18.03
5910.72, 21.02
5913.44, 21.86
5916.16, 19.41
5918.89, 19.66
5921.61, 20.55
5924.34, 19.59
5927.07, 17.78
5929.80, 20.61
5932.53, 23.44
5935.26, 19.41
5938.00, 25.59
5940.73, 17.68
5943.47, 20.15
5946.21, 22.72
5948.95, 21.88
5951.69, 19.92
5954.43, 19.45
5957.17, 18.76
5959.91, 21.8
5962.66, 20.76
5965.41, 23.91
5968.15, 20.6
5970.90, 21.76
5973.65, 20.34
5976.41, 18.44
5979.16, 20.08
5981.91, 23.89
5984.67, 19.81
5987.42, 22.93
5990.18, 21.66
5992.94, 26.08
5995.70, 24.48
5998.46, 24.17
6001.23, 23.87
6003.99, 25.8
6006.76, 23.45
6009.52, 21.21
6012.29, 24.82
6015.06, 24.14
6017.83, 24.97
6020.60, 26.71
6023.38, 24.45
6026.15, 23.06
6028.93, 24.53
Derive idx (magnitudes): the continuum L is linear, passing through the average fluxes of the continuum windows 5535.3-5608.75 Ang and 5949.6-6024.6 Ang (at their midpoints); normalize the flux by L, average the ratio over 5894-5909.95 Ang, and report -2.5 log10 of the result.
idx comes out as 0.419 mag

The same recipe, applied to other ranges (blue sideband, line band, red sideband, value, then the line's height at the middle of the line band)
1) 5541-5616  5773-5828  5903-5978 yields -0.21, 20.9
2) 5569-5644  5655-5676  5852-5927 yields -0.07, 20.5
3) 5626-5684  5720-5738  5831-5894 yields -0.15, 21.7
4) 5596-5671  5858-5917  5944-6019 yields 0.22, 22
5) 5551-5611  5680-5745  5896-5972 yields -0.18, 20.6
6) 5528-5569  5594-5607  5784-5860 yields 0.12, 22.3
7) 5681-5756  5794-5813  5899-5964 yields -0.18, 22.8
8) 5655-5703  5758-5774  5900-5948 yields -0.14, 21.7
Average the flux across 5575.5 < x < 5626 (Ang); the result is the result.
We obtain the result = 21.3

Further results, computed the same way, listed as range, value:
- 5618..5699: 22.2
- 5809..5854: 24.2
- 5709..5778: 25.2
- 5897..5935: 18.9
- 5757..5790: 24.3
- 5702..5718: 24.4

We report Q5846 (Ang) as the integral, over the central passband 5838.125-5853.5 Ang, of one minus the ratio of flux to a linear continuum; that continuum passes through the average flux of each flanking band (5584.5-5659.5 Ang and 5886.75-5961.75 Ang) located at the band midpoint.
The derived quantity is -4.0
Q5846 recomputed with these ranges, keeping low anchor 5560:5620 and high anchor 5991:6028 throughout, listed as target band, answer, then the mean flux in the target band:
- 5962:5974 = 1.20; 21.6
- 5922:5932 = 1.65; 19.8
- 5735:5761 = -4.70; 26.3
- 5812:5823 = -1.17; 25.2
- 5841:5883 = 1.36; 22.4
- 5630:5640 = 0.34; 20.6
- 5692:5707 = -1.63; 24.2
